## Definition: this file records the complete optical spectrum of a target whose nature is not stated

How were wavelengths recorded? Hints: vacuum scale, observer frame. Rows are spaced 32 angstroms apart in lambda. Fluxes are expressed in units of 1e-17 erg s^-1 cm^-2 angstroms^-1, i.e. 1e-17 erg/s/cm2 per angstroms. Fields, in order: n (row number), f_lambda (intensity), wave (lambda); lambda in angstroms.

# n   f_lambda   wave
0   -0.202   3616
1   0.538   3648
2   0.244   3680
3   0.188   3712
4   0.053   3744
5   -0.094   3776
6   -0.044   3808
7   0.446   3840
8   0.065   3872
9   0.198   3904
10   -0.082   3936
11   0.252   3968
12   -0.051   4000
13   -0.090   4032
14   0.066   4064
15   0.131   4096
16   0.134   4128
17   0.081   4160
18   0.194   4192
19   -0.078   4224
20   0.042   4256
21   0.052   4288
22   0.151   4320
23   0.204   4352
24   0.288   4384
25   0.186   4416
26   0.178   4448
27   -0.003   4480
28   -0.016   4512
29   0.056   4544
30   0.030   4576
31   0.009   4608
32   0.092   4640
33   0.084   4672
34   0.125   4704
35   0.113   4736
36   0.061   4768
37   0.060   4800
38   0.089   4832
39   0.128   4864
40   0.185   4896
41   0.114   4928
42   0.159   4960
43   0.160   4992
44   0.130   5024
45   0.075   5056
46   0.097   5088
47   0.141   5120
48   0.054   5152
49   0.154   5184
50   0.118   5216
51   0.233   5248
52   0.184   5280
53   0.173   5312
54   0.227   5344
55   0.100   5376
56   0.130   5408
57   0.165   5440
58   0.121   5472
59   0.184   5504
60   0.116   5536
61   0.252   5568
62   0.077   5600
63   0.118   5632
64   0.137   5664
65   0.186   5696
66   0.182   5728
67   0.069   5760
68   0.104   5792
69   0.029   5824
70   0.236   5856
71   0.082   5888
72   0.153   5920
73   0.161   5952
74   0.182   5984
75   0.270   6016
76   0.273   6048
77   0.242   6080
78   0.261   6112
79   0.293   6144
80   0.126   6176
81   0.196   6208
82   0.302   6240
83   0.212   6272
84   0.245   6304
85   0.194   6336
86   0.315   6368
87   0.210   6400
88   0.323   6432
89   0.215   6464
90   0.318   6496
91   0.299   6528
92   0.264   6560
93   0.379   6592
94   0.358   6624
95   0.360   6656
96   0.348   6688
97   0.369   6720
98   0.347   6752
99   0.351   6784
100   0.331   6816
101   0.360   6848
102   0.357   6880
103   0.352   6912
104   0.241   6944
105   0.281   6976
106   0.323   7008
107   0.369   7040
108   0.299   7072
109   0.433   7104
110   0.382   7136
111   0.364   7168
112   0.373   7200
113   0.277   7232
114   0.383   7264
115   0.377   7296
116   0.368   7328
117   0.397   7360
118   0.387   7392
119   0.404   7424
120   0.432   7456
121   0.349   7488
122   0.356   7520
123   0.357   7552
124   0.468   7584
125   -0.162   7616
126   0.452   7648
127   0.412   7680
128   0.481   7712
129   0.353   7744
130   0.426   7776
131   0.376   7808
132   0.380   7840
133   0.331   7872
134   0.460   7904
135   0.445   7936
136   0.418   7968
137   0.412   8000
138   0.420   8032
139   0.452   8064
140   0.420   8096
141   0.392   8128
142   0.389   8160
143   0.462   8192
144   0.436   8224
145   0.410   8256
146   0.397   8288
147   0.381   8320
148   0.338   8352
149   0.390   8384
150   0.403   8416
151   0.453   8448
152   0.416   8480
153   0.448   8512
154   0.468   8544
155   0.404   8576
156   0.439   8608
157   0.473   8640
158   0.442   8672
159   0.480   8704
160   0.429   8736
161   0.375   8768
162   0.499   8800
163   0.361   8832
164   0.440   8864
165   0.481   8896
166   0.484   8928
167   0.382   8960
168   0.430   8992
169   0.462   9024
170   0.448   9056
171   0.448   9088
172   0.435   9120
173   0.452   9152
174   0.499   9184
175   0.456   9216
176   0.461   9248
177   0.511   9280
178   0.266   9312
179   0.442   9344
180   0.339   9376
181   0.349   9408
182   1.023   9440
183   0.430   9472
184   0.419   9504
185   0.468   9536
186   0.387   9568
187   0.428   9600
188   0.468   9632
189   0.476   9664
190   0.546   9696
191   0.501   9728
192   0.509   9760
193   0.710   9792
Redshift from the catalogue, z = 0.61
